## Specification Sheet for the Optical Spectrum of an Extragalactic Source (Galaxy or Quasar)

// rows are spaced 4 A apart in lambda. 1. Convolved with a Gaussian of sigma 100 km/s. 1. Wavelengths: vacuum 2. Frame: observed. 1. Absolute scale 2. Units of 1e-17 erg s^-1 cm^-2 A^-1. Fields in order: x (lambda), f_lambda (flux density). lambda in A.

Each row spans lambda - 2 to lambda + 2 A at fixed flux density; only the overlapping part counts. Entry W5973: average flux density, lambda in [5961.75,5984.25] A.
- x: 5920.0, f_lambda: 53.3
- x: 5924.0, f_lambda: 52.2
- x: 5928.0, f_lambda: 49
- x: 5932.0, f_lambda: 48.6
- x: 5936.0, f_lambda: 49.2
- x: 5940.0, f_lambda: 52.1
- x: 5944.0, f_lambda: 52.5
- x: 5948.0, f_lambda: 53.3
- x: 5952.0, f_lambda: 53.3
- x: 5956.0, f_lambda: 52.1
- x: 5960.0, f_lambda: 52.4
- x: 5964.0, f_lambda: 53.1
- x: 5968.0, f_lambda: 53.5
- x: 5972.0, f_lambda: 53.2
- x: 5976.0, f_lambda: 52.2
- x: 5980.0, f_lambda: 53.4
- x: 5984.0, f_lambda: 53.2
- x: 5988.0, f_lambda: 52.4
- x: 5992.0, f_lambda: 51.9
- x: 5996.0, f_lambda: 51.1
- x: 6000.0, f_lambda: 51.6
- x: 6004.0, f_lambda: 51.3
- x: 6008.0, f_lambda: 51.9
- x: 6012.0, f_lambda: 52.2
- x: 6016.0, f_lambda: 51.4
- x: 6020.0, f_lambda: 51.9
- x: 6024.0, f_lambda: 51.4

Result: 53.1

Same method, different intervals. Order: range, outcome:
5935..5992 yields 52.6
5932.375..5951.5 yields 51.6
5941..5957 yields 52.8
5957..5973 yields 53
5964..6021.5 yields 52.3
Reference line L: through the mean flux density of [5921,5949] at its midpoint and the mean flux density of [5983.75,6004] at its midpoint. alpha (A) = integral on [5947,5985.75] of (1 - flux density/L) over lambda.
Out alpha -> -1.1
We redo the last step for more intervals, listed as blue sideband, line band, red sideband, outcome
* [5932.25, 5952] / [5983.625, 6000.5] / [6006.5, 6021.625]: -0.1 A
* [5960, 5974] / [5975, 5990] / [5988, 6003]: -0.1 A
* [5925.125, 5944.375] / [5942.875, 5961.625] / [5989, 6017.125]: -0.8 A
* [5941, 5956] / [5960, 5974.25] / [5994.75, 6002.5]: -0.2 A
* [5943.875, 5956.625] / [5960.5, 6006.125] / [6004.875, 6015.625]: -0.1 A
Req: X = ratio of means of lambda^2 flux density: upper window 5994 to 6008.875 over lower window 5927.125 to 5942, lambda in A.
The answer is 1.06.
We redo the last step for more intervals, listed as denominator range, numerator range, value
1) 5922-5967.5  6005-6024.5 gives 1.03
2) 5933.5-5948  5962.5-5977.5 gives 1.04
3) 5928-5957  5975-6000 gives 1.03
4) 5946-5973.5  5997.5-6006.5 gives 0.98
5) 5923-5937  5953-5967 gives 1.07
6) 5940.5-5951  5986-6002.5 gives 1.00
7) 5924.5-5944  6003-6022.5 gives 1.06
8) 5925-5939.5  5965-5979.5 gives 1.09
